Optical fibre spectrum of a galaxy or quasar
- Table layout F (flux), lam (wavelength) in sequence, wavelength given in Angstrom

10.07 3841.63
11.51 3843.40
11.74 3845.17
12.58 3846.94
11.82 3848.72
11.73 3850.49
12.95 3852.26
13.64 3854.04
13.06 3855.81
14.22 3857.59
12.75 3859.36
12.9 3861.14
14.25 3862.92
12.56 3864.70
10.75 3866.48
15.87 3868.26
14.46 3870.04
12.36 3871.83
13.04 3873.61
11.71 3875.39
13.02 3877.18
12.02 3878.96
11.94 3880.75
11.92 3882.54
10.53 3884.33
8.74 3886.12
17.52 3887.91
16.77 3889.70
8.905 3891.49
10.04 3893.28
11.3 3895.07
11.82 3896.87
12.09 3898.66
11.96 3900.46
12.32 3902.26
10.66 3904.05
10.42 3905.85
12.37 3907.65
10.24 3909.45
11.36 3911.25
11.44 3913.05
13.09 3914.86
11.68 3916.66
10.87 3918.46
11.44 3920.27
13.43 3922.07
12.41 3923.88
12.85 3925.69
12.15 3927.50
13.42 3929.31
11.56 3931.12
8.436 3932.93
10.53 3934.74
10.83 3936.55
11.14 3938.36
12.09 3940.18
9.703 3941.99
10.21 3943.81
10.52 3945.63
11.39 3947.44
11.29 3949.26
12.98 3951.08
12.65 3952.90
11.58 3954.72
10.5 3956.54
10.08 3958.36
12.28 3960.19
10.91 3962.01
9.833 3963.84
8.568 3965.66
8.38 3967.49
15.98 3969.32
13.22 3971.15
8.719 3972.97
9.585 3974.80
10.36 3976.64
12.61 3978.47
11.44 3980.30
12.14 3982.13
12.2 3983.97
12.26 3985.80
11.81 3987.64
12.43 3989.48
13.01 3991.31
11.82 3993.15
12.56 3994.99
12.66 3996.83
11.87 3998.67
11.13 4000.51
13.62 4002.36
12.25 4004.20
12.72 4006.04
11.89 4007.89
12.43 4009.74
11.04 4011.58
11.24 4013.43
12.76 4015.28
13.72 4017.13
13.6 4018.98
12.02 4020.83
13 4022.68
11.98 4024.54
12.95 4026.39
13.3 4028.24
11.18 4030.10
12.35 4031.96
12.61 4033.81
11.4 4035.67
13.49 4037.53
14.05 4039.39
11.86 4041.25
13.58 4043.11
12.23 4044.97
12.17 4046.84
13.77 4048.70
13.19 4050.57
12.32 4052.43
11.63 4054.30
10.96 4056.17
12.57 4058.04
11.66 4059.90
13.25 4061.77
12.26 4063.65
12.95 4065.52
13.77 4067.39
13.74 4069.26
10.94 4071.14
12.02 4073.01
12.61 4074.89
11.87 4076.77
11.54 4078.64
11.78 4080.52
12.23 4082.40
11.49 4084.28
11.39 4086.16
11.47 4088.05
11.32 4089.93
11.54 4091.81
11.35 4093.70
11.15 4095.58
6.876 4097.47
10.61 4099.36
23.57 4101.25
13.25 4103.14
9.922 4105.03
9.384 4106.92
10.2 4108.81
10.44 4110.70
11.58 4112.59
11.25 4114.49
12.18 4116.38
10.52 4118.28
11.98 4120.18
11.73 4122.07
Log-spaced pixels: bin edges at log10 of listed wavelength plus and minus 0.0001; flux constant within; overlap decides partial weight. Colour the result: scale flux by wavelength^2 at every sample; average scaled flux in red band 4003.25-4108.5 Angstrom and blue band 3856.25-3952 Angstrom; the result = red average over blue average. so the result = 1.11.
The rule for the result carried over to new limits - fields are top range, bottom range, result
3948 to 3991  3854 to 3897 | 0.95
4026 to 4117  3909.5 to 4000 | 1.12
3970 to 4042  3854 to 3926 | 1.05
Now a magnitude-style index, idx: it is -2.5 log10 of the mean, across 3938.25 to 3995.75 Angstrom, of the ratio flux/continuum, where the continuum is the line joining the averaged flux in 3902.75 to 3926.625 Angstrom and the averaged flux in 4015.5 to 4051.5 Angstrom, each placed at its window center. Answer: 0.07 mag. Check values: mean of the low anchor 11.7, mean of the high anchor 12.8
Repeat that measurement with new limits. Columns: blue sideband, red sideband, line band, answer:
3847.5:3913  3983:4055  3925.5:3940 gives 0.096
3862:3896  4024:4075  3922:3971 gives 0.110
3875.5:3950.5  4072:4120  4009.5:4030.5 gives -0.074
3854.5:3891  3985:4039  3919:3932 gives 0.030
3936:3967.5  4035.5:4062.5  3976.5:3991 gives -0.055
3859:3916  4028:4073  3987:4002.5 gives 0.014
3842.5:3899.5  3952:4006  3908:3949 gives 0.059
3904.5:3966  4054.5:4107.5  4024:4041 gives -0.068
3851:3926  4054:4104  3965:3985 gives 0.095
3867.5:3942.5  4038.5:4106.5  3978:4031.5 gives -0.018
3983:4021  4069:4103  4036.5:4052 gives -0.069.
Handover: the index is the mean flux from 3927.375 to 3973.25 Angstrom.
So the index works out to 11.1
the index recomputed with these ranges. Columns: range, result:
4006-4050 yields 12.6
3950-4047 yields 12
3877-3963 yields 11.6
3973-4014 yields 11.9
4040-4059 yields 12.5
